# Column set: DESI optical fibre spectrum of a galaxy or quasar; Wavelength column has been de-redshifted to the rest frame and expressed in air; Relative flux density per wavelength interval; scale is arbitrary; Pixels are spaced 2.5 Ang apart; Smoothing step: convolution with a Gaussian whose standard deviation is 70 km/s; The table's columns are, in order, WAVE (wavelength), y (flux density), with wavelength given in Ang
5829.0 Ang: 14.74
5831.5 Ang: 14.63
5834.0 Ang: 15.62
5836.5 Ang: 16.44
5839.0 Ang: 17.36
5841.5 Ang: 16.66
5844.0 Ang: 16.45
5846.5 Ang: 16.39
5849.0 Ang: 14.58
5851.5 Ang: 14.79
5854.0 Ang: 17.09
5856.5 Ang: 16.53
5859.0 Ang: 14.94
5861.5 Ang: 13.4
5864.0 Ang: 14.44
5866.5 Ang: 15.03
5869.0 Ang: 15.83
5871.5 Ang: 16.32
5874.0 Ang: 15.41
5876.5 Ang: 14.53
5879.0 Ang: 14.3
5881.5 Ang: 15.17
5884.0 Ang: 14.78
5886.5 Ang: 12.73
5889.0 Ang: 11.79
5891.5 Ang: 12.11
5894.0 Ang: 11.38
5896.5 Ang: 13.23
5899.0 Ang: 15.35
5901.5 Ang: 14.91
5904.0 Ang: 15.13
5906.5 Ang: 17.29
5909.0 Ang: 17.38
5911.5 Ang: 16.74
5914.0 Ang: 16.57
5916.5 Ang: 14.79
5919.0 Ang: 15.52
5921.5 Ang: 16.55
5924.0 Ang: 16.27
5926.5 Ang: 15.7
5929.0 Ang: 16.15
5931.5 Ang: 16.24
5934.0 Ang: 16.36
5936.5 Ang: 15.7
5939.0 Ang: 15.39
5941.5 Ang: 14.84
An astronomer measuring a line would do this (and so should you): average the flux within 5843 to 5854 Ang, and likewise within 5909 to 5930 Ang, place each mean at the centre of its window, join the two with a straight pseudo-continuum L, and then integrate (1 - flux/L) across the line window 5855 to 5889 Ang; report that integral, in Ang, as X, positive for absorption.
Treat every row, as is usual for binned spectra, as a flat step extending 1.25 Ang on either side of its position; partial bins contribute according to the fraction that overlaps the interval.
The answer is 2.3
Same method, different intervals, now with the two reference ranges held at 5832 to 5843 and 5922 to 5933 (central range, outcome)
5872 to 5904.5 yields 4.6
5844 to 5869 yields 1.5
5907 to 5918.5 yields -0.1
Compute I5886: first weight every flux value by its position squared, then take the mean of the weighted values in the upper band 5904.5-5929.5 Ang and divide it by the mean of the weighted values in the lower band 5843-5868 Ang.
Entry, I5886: 1.1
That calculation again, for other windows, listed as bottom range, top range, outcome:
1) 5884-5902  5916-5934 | 1.23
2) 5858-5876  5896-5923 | 1.07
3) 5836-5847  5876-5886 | 0.88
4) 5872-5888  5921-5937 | 1.13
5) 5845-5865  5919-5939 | 1.08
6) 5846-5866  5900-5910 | 1.08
